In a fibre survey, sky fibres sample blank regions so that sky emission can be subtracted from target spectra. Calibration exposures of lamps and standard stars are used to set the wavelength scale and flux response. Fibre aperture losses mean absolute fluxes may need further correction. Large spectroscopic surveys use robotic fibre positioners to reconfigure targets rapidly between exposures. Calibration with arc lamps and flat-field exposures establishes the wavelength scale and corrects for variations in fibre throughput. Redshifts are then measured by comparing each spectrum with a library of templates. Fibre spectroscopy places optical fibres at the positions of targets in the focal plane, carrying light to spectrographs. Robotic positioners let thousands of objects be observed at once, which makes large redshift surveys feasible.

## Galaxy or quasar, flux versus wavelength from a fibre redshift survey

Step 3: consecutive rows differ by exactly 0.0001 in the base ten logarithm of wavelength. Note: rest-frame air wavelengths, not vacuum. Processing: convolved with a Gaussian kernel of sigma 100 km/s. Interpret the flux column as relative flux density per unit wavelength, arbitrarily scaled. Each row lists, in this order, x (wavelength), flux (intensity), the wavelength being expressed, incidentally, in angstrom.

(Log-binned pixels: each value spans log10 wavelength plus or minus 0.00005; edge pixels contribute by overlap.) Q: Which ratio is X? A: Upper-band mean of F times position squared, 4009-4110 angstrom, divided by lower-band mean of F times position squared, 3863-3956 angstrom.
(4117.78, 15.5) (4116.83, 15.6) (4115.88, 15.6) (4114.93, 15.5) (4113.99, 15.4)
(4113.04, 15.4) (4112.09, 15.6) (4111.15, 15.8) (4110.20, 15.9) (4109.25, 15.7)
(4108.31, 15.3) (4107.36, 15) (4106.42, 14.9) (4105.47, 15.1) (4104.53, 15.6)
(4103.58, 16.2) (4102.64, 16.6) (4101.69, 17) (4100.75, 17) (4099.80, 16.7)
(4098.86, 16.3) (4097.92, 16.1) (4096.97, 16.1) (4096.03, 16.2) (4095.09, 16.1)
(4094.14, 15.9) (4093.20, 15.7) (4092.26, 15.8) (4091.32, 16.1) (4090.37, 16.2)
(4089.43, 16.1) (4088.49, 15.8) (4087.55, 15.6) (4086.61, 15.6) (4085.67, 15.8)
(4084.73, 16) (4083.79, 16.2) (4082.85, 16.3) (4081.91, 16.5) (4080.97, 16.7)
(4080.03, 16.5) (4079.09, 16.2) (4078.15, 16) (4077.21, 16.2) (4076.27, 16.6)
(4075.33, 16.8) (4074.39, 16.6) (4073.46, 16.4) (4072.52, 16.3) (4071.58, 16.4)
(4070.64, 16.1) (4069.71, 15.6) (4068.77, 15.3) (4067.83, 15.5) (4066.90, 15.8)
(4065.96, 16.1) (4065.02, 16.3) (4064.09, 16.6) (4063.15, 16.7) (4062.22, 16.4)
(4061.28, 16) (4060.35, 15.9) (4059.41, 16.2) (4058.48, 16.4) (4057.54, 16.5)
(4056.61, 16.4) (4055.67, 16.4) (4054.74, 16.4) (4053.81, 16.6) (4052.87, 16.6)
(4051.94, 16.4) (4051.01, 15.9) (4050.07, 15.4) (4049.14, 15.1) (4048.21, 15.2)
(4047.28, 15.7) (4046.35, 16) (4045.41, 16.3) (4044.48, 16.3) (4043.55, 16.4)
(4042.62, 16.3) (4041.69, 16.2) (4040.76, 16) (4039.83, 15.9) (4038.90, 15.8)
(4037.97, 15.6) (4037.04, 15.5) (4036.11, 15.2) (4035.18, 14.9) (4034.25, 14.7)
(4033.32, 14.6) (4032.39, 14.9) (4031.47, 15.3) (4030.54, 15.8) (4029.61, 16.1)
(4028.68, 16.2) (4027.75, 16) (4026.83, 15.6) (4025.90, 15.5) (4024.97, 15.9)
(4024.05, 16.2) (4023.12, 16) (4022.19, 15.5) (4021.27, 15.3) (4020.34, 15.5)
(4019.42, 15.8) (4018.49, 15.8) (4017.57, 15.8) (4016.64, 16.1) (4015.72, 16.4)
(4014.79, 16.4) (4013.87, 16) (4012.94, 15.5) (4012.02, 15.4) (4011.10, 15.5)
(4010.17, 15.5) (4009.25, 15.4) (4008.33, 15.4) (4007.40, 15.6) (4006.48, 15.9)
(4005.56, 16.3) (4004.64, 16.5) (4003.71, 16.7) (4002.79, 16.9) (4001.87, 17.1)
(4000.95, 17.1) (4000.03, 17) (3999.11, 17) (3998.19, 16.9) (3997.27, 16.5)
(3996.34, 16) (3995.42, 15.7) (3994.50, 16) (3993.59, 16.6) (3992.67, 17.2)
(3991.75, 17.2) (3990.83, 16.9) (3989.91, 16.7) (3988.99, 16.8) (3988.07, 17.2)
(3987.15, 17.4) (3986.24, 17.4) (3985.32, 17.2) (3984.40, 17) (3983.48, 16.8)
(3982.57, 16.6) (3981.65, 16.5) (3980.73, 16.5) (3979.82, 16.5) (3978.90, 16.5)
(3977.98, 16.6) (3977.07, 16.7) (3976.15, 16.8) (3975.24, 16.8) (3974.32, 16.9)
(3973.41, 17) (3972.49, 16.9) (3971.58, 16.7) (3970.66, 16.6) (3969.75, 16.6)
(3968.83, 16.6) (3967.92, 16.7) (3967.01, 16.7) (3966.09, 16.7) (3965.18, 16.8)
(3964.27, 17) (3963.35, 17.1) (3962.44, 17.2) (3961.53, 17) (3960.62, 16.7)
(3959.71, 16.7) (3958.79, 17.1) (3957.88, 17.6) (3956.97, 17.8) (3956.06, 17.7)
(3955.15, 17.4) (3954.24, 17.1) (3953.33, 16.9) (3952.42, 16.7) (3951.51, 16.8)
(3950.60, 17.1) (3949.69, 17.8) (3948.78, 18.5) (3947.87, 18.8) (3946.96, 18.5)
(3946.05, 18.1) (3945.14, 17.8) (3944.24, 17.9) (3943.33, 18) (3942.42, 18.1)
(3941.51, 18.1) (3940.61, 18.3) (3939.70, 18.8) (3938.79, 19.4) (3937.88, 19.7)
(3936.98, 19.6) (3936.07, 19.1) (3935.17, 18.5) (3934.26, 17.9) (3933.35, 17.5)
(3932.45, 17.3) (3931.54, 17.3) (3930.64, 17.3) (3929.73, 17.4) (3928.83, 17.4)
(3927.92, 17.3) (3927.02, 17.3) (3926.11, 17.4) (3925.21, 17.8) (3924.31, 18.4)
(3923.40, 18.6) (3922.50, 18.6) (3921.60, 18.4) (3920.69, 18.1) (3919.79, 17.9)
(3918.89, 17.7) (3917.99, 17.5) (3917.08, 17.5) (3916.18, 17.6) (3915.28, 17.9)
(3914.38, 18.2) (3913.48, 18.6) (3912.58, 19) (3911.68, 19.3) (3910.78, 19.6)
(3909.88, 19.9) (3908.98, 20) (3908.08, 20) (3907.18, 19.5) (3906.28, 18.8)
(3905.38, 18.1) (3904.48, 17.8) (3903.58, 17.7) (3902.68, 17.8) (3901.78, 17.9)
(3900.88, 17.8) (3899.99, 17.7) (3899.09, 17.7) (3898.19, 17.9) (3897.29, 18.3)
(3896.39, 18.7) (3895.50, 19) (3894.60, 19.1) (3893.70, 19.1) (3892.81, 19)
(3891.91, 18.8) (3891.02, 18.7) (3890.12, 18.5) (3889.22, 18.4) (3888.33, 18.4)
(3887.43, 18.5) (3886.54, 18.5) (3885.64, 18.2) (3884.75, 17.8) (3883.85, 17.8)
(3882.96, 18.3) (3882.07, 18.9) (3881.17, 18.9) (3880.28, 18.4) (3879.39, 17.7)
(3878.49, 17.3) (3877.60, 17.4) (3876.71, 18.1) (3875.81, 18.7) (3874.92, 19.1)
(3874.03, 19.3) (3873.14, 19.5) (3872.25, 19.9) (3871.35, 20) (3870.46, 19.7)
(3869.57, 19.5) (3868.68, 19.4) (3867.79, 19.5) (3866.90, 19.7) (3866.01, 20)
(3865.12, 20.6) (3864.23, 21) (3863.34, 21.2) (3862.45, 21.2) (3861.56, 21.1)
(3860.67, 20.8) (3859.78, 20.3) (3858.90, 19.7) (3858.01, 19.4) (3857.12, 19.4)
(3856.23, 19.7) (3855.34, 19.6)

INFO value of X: 0.93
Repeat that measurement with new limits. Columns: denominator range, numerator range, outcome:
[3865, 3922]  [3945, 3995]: 0.95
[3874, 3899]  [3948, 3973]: 0.96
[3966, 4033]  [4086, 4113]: 1.02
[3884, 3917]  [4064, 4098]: 0.95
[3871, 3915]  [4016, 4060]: 0.92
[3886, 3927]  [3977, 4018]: 0.94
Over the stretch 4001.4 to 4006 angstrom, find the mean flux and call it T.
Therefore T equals 16.7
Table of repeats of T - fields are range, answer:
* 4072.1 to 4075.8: 16.5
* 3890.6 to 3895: 19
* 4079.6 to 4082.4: 16.6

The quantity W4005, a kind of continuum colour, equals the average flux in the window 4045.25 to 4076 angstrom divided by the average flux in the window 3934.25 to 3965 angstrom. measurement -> 0.9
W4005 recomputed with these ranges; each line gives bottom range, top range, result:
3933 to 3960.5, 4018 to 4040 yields 0.87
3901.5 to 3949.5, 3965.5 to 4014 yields 0.91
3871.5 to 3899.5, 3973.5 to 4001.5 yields 0.91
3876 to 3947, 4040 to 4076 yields 0.88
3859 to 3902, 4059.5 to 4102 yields 0.85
